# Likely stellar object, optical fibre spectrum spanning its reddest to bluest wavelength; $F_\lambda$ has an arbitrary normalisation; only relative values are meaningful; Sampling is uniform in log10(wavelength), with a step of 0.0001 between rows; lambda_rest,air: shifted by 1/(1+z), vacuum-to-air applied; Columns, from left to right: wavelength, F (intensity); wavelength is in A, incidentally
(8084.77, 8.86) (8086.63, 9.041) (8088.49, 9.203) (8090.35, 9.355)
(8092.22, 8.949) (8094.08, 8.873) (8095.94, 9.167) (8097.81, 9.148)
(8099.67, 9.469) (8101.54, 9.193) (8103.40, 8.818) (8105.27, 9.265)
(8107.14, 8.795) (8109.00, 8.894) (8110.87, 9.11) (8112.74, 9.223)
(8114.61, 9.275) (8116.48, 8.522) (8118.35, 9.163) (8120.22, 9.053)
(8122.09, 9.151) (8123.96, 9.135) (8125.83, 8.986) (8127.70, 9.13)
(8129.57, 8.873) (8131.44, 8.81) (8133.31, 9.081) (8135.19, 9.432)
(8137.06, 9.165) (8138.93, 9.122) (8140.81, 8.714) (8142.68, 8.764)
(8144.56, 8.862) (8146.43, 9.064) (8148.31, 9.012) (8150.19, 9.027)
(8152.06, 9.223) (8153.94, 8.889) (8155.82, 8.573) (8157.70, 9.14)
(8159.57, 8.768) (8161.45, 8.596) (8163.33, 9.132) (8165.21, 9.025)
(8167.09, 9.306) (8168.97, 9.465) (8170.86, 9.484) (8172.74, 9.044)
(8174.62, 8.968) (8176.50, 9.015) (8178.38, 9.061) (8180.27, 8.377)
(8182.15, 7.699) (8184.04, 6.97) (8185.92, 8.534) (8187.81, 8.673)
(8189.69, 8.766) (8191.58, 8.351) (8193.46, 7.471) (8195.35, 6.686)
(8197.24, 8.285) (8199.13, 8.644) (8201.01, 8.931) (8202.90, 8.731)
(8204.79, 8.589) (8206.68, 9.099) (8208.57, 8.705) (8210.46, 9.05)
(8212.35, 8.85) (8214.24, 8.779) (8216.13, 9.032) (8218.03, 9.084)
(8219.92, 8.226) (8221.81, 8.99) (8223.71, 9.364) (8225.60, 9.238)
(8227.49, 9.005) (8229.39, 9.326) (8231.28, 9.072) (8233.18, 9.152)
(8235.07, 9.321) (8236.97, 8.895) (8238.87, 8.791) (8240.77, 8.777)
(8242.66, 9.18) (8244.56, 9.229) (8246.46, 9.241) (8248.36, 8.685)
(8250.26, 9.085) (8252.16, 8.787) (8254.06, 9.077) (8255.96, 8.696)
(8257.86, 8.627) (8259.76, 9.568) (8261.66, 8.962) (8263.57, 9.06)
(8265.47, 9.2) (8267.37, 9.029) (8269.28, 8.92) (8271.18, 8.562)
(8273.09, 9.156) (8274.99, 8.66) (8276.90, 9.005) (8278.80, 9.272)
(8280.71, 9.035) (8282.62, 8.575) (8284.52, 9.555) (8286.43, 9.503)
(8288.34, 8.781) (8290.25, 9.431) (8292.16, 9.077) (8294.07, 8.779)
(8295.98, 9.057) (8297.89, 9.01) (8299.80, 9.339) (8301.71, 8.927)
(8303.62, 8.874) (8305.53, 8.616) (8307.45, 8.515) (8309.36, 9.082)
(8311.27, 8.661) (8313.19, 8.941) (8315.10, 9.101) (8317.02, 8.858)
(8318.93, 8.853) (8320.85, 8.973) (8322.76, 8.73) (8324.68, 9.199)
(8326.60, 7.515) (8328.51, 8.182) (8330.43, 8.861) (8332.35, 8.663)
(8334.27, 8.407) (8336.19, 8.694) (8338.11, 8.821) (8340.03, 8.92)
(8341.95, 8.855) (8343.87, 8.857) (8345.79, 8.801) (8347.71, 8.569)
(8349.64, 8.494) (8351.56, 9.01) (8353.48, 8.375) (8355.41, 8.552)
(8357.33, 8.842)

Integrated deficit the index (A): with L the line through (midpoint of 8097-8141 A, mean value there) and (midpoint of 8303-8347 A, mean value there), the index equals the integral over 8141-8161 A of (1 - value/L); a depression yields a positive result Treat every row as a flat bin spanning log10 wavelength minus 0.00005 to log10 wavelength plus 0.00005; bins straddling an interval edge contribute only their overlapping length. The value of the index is 0.2 A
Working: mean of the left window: 9.07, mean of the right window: 8.74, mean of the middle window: 8.92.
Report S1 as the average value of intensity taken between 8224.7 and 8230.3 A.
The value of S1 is 9.19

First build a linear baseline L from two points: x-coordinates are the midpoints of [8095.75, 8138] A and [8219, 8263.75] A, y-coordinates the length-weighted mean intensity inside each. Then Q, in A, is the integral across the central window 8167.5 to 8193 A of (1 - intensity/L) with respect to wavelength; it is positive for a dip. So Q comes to 1.15 A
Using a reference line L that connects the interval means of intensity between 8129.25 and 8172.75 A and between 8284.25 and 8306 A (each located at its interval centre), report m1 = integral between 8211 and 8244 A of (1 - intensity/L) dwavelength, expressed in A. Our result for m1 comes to 0.2 A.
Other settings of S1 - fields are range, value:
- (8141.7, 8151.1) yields 8.94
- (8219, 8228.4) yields 8.97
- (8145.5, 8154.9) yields 9.04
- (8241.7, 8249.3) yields 9.09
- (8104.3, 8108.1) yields 9.03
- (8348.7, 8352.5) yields 8.76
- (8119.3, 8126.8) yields 9.08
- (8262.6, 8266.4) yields 9.12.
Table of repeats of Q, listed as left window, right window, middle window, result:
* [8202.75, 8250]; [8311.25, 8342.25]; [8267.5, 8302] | -0.8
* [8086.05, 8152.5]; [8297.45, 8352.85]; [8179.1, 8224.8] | 2.2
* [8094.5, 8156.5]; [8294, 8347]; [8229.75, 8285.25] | -0.9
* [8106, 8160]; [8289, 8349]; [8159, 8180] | -0.2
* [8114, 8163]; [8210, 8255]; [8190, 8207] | 1.3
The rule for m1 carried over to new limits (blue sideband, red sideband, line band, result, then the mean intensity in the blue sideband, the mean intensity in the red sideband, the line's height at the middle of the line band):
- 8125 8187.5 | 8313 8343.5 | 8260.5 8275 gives -0.3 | 8.89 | 8.72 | 8.78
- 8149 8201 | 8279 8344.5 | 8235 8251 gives -0.5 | 8.64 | 8.86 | 8.75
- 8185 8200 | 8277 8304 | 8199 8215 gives -1.0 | 8.17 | 9.09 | 8.31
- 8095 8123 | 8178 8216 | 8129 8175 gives -1.4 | 9.08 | 8.42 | 8.76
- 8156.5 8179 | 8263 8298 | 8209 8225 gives 0.2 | 9.08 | 9.04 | 9.06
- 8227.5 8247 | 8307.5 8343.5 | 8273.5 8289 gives -0.3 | 9.09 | 8.74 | 8.91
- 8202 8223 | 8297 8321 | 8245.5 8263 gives -0.2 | 8.83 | 8.9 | 8.86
